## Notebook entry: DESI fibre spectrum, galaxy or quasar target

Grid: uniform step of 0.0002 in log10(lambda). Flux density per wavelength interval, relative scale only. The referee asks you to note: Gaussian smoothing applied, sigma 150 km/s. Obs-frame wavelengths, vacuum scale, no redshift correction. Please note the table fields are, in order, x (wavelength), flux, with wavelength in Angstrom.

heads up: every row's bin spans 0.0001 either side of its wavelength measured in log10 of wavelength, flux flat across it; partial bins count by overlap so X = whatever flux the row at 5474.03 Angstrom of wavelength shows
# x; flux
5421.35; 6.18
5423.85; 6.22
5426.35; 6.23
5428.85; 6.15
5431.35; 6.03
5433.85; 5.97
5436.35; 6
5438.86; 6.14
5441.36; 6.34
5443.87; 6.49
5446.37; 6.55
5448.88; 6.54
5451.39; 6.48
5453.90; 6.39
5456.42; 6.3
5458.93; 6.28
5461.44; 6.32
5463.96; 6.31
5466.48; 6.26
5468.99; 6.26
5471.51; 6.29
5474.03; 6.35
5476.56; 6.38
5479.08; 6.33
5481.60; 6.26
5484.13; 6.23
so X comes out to 6.35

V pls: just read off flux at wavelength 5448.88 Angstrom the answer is 6.54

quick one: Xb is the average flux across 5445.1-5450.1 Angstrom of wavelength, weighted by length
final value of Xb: 6.55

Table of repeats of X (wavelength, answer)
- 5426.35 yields 6.23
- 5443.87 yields 6.49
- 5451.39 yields 6.48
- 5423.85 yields 6.22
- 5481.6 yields 6.26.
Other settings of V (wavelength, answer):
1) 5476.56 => 6.38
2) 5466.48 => 6.26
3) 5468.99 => 6.26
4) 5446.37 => 6.55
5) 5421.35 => 6.18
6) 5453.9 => 6.39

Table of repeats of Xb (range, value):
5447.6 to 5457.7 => 6.42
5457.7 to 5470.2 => 6.29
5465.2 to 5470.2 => 6.27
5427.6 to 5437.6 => 6.04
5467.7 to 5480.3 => 6.32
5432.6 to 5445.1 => 6.19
